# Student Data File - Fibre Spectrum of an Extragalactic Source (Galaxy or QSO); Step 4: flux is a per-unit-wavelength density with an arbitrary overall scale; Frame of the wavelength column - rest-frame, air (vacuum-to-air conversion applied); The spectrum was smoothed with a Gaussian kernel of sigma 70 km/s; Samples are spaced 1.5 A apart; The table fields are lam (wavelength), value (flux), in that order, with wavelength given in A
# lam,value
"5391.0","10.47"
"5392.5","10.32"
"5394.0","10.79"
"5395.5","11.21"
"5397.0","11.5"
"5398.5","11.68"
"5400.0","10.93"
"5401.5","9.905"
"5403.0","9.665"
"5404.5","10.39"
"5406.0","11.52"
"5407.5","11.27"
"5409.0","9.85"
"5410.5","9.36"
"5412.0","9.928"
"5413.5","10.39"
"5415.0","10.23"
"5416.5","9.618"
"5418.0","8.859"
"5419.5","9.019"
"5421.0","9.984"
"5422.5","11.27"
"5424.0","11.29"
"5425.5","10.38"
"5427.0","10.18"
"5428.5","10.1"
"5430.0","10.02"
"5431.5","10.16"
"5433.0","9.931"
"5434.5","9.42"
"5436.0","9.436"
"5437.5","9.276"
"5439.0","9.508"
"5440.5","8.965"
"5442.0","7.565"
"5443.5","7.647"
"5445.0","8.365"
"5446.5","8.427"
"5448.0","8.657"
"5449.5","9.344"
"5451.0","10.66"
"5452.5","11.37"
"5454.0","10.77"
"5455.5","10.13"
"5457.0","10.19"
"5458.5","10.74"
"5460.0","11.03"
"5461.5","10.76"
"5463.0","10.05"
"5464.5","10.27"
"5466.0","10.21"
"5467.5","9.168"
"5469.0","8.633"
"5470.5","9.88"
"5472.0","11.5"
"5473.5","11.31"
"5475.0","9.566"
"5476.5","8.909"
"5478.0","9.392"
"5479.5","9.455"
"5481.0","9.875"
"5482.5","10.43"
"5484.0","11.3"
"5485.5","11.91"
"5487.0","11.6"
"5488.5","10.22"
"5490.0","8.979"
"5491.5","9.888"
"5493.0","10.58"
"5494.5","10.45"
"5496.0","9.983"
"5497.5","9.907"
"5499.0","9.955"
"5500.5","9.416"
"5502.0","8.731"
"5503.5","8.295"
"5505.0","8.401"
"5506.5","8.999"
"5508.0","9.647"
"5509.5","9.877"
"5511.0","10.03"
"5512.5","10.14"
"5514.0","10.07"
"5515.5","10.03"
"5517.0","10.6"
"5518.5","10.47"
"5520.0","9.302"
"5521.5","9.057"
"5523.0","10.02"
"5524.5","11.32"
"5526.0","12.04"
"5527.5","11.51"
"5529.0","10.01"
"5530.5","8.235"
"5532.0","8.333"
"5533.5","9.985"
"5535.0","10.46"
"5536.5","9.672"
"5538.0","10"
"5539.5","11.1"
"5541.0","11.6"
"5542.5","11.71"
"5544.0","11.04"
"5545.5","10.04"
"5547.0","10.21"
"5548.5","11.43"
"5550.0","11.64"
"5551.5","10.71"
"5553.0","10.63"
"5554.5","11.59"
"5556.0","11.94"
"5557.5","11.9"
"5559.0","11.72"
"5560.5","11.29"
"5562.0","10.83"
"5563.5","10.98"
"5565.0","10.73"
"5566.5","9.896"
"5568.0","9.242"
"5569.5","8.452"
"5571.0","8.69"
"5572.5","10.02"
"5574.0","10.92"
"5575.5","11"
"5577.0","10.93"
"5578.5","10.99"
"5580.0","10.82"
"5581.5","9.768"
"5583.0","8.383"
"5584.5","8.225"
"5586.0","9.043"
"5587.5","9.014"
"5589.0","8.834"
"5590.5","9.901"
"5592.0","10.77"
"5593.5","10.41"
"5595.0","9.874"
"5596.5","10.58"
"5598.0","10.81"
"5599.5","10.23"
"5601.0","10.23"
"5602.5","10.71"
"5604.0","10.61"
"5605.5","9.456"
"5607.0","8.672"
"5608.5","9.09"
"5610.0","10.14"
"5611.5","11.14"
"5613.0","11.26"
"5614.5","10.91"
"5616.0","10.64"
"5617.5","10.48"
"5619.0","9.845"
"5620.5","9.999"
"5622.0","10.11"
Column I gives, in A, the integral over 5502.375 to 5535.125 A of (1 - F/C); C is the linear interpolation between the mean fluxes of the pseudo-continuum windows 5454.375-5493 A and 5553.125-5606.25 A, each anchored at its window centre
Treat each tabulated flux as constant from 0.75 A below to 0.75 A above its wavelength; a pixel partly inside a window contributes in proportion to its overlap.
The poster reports 1.3 A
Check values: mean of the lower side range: 10.2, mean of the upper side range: 10.3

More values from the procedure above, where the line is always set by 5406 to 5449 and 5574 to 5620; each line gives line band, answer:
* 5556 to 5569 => -1.1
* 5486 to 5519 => 0.0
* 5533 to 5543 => -0.7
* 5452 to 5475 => -1.5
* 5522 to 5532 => -0.4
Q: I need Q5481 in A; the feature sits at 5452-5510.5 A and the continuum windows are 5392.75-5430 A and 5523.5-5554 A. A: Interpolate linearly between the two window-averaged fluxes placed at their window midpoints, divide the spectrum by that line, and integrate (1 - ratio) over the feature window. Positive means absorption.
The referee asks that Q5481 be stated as 2.5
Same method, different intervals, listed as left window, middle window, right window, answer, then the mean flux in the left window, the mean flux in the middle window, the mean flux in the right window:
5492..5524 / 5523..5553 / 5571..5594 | -2.4 A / 9.73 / 10.6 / 9.89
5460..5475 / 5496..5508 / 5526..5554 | 1.3 A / 10.2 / 9.19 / 10.5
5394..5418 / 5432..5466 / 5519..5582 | 2.6 A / 10.5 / 9.68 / 10.5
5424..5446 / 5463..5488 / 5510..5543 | -1.1 A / 9.41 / 10.2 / 10.2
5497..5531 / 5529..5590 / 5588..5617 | -1.6 A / 9.84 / 10.3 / 10.2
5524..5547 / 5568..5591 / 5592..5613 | 1.4 A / 10.5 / 9.65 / 10.2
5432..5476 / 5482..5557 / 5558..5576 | -1.4 A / 9.75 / 10.3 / 10.3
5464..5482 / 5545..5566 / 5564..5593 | -2.8 A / 9.85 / 11.1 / 9.79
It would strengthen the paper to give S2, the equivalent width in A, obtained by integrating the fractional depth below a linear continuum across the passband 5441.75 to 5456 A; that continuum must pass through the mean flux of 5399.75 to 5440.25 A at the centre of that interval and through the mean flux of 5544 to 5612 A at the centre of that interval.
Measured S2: 1.1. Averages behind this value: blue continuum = 10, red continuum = 10.3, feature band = 9.34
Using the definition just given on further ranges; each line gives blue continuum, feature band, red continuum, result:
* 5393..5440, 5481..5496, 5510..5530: -0.35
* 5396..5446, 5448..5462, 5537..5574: -0.44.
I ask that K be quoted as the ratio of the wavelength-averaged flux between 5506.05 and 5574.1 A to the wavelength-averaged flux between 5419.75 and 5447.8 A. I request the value 1.09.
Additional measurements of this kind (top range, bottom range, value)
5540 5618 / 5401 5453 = 1.06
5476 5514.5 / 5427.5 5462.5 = 1.02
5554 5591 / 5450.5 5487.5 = 0.98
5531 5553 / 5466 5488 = 1.03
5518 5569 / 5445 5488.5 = 1.04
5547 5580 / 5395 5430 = 1.04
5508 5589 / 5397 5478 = 1.03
